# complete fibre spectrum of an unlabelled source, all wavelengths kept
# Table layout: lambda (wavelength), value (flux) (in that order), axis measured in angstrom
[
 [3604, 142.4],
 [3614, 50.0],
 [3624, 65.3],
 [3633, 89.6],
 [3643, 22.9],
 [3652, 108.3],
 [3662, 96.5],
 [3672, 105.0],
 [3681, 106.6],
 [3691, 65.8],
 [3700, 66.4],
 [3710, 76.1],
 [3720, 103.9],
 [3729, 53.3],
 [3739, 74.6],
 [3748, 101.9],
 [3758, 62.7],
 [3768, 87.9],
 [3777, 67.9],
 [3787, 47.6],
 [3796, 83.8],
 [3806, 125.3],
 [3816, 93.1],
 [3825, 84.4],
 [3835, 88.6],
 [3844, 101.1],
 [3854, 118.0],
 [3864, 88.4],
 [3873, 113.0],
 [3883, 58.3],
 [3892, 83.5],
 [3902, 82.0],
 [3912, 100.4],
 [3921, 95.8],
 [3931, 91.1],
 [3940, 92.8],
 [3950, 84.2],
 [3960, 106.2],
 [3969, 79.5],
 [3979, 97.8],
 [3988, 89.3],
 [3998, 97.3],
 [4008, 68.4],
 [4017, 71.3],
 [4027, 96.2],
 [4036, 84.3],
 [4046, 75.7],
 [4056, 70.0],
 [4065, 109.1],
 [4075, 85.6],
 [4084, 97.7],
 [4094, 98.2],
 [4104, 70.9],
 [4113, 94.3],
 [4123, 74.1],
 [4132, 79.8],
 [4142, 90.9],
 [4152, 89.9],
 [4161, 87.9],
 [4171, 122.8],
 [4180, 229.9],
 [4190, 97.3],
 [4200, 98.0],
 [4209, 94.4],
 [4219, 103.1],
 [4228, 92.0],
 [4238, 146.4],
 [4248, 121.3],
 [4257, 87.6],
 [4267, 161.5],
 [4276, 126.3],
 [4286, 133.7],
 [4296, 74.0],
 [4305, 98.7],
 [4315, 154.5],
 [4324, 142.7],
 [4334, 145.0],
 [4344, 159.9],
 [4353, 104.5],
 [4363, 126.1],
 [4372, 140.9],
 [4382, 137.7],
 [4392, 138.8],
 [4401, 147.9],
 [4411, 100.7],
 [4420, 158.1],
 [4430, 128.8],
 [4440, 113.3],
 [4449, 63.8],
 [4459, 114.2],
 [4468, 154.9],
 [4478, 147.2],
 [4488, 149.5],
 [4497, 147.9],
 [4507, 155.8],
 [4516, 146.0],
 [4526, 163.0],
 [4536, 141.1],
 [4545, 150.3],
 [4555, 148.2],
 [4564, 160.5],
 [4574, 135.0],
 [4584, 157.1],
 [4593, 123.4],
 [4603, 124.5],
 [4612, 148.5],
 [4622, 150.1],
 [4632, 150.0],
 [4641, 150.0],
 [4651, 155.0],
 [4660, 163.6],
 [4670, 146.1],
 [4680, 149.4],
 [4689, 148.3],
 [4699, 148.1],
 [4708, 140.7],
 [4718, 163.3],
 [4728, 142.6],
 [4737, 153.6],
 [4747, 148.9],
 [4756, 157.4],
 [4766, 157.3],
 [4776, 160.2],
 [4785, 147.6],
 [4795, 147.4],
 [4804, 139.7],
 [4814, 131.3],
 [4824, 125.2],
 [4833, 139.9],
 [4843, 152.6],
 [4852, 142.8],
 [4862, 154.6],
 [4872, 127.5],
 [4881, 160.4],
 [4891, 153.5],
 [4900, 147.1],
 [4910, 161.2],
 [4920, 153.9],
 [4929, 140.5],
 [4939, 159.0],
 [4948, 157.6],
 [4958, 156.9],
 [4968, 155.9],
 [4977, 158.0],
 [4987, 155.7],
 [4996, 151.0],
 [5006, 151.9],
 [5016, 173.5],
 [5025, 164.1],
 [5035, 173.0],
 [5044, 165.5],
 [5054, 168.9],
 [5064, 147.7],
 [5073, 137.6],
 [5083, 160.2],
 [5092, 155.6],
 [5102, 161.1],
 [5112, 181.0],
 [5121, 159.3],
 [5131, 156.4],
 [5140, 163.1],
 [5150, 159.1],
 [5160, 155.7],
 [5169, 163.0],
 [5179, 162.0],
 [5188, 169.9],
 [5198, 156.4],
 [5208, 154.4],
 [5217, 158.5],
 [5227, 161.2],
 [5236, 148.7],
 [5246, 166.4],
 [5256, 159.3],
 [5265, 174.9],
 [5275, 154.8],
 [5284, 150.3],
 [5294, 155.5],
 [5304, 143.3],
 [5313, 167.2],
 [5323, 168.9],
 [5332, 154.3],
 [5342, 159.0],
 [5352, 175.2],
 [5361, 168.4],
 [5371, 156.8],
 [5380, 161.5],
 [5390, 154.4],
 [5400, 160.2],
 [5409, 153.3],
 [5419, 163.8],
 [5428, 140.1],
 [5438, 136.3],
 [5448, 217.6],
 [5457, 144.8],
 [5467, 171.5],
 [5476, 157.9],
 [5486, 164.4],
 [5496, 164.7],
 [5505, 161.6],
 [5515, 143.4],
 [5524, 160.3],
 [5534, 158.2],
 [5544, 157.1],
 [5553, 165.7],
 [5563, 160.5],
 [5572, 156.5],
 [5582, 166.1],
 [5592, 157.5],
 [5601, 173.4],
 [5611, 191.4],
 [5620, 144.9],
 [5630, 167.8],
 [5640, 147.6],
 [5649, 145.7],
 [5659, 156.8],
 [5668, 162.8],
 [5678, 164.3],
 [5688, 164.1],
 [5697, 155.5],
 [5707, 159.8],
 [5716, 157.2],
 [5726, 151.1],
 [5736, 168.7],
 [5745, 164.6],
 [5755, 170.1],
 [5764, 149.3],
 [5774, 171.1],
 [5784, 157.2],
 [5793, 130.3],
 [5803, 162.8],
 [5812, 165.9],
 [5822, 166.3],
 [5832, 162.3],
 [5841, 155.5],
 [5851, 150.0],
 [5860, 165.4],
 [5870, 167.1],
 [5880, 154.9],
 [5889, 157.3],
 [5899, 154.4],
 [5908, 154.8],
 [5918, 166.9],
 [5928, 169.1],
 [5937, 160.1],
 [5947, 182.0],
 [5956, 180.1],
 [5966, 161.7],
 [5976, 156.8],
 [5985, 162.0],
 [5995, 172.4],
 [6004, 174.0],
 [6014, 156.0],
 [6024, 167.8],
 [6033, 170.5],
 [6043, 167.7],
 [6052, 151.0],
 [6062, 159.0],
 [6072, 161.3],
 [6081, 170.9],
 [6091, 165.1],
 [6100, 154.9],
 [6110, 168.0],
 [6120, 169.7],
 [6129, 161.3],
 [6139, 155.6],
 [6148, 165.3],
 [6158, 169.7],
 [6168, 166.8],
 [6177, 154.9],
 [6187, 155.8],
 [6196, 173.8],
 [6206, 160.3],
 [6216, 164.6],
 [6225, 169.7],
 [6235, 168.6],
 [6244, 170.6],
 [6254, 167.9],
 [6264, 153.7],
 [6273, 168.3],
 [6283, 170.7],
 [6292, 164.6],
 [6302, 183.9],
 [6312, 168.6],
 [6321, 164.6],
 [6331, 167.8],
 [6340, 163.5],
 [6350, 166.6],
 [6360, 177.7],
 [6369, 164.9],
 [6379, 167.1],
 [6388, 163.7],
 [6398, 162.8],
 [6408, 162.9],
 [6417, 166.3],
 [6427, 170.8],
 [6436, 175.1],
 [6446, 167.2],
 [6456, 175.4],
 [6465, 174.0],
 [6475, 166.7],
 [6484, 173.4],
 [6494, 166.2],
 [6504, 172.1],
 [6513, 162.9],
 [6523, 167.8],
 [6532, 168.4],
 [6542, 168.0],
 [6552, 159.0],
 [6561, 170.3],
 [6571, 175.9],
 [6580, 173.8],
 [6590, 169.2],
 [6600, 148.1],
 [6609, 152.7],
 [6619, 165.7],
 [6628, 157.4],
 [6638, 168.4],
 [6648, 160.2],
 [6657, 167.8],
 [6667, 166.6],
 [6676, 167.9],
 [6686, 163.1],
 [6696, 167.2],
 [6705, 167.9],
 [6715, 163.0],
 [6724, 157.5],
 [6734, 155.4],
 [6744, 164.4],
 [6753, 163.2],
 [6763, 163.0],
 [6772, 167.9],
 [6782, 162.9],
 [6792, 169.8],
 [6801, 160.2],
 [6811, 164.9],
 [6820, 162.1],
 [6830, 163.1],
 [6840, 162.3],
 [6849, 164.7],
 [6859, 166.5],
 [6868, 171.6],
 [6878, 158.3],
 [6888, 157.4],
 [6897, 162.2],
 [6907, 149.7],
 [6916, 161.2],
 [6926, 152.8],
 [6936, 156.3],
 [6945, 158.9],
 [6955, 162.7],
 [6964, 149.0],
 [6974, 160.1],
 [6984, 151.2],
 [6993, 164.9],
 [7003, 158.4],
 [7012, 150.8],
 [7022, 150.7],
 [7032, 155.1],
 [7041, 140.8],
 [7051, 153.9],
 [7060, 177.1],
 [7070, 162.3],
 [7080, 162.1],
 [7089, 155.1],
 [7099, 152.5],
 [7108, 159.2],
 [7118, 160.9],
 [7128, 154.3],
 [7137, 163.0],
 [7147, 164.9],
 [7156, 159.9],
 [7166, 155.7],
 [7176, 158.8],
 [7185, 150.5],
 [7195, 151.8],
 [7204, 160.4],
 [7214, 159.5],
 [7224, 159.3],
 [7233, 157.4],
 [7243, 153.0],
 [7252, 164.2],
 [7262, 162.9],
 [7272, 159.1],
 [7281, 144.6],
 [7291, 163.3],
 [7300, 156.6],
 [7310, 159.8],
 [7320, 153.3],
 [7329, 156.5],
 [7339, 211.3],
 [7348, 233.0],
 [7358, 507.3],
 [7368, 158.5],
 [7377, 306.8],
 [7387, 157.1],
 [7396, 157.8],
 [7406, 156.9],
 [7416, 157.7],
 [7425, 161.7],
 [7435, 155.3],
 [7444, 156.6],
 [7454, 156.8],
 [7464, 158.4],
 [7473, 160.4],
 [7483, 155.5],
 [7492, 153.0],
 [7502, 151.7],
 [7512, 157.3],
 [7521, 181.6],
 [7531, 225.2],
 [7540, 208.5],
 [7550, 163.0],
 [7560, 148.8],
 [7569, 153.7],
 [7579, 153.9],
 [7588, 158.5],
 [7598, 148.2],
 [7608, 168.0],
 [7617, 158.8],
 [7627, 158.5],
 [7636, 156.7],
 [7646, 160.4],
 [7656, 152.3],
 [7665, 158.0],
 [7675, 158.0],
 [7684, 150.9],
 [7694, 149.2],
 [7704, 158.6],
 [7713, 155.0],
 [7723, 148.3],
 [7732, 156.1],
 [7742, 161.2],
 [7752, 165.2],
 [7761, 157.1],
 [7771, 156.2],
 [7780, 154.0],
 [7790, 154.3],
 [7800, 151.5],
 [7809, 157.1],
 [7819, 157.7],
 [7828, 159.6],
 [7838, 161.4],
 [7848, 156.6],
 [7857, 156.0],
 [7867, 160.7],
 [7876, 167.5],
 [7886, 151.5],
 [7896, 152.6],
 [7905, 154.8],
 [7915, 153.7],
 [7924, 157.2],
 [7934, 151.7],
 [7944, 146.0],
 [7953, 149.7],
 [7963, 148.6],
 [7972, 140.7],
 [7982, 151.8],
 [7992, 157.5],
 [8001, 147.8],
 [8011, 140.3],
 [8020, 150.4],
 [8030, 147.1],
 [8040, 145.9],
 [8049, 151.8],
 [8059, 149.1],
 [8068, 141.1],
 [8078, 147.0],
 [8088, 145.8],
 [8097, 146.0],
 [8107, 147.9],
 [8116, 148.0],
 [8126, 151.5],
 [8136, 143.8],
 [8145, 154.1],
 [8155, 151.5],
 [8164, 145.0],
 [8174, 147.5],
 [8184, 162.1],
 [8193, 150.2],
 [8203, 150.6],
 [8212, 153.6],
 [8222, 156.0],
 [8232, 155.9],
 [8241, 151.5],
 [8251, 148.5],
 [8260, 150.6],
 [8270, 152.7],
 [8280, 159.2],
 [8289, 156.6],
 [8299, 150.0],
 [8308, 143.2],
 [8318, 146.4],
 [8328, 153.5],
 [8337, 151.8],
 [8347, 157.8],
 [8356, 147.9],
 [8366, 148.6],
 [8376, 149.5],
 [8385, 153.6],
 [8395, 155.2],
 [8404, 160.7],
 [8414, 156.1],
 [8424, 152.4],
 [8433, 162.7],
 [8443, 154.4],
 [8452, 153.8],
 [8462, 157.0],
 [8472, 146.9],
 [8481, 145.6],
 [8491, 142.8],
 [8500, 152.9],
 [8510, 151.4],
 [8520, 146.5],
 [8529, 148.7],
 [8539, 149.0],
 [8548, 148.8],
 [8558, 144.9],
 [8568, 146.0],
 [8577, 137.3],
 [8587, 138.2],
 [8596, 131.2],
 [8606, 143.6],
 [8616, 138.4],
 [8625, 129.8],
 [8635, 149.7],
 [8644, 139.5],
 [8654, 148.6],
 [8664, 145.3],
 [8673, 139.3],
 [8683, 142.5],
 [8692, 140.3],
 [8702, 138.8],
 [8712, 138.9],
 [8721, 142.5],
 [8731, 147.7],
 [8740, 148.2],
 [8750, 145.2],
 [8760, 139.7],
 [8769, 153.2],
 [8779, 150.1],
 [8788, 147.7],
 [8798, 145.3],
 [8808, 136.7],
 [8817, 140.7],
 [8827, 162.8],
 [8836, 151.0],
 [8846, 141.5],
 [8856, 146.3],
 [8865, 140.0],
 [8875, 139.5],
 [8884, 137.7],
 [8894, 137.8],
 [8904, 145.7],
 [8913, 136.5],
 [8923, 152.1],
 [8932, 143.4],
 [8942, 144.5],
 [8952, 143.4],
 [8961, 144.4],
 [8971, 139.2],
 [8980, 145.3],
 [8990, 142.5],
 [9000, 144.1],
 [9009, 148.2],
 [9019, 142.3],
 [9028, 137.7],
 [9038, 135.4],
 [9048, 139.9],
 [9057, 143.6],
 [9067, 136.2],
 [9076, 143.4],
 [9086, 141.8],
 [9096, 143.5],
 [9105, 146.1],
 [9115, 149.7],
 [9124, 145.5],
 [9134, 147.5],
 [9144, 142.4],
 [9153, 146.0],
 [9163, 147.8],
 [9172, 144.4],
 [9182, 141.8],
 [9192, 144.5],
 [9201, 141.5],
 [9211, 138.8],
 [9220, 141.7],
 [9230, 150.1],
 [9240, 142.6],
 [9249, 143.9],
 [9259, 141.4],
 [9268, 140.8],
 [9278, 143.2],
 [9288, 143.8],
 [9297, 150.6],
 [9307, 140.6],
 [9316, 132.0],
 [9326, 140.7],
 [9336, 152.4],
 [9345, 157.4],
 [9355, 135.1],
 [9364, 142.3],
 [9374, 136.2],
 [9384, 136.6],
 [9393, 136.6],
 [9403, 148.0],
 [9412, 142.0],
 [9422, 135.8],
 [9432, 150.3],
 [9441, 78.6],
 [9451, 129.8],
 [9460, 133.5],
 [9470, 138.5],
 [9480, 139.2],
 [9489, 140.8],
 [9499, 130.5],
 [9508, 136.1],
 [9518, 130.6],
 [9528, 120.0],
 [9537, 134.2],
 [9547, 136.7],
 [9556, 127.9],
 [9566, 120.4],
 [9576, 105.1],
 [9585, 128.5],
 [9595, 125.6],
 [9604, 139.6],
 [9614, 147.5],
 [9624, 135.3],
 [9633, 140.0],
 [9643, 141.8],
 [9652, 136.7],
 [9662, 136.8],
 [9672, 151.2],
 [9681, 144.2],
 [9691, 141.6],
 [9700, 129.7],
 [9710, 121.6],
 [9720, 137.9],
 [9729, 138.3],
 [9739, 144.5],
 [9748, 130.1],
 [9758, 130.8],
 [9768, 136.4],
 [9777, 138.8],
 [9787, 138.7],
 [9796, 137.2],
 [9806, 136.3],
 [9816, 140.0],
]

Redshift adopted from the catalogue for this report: 0.120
